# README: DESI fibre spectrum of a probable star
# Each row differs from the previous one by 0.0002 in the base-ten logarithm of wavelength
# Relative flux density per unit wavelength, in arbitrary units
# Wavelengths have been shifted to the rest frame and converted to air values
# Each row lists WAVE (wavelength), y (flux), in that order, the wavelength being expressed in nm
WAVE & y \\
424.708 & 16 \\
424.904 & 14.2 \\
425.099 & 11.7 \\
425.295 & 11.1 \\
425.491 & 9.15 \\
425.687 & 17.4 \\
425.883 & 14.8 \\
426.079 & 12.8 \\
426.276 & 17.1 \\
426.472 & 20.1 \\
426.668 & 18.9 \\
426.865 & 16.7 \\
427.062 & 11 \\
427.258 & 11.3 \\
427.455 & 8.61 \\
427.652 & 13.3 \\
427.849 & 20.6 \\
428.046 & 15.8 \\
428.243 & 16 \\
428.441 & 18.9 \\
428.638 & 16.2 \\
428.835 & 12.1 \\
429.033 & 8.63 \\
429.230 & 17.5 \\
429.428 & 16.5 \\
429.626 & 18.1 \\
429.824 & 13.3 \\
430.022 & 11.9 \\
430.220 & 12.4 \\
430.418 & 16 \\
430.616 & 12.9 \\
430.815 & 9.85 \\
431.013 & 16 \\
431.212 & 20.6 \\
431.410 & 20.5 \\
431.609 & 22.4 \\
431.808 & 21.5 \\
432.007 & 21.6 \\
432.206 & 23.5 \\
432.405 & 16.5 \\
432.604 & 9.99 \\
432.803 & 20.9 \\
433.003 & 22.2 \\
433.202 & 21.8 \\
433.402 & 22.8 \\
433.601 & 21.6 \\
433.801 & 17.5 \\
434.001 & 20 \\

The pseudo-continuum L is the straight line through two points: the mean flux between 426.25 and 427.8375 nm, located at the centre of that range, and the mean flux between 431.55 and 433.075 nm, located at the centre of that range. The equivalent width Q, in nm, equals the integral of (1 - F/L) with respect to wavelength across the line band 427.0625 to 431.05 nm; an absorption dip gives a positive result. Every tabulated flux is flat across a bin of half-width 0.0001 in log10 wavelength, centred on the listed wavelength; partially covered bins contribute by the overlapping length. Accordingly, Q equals 0.59 nm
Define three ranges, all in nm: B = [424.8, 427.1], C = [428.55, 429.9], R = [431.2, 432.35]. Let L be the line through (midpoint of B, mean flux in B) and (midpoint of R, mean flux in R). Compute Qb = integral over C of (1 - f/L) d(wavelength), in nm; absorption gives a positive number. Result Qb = 0.286 nm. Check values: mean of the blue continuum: 14.7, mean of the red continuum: 21.6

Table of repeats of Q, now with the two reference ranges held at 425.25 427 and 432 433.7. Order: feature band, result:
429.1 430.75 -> 0.309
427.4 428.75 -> 0.075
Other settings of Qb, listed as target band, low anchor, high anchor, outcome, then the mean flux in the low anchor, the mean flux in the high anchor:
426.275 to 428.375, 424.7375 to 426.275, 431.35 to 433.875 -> -0.04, 13.4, 20.2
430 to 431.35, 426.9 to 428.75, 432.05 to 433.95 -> 0.23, 14.7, 19.7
